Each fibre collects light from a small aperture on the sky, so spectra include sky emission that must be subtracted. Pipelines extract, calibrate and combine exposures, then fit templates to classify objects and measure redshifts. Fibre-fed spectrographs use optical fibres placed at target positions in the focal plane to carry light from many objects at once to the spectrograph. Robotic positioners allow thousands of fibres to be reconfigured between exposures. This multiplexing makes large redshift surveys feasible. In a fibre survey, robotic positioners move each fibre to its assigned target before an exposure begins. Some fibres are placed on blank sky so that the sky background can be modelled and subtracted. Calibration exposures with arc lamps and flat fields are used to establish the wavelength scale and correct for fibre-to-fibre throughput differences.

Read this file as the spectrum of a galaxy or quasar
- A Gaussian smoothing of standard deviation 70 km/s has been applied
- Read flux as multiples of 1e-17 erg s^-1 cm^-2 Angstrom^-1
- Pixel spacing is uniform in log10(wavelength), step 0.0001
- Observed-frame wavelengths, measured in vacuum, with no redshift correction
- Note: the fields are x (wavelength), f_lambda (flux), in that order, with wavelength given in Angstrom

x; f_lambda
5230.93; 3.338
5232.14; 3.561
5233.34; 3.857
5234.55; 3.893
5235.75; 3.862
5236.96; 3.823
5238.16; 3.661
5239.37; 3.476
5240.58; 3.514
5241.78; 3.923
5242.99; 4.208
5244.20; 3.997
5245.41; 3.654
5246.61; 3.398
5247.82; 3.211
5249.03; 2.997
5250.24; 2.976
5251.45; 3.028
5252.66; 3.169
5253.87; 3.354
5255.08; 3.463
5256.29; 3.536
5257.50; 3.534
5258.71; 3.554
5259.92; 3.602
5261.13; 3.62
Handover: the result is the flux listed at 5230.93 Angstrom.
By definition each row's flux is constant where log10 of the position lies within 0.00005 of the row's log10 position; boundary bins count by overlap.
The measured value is 3.338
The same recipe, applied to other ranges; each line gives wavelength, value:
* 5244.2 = 3.997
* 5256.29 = 3.536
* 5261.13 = 3.62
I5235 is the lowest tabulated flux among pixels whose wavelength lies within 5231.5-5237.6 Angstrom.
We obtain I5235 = 3.561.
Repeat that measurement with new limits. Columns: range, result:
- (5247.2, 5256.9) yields 2.976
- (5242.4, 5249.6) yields 2.997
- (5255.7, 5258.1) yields 3.534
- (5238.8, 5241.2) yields 3.476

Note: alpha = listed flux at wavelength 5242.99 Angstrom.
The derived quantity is 4.208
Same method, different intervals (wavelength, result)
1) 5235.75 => 3.862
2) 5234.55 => 3.893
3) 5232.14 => 3.561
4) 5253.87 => 3.354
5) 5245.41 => 3.654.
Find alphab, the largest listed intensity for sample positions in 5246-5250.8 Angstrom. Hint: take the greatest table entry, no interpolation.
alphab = 3.398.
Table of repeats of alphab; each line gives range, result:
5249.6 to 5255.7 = 3.463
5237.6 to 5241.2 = 3.661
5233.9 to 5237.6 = 3.893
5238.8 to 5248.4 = 4.208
